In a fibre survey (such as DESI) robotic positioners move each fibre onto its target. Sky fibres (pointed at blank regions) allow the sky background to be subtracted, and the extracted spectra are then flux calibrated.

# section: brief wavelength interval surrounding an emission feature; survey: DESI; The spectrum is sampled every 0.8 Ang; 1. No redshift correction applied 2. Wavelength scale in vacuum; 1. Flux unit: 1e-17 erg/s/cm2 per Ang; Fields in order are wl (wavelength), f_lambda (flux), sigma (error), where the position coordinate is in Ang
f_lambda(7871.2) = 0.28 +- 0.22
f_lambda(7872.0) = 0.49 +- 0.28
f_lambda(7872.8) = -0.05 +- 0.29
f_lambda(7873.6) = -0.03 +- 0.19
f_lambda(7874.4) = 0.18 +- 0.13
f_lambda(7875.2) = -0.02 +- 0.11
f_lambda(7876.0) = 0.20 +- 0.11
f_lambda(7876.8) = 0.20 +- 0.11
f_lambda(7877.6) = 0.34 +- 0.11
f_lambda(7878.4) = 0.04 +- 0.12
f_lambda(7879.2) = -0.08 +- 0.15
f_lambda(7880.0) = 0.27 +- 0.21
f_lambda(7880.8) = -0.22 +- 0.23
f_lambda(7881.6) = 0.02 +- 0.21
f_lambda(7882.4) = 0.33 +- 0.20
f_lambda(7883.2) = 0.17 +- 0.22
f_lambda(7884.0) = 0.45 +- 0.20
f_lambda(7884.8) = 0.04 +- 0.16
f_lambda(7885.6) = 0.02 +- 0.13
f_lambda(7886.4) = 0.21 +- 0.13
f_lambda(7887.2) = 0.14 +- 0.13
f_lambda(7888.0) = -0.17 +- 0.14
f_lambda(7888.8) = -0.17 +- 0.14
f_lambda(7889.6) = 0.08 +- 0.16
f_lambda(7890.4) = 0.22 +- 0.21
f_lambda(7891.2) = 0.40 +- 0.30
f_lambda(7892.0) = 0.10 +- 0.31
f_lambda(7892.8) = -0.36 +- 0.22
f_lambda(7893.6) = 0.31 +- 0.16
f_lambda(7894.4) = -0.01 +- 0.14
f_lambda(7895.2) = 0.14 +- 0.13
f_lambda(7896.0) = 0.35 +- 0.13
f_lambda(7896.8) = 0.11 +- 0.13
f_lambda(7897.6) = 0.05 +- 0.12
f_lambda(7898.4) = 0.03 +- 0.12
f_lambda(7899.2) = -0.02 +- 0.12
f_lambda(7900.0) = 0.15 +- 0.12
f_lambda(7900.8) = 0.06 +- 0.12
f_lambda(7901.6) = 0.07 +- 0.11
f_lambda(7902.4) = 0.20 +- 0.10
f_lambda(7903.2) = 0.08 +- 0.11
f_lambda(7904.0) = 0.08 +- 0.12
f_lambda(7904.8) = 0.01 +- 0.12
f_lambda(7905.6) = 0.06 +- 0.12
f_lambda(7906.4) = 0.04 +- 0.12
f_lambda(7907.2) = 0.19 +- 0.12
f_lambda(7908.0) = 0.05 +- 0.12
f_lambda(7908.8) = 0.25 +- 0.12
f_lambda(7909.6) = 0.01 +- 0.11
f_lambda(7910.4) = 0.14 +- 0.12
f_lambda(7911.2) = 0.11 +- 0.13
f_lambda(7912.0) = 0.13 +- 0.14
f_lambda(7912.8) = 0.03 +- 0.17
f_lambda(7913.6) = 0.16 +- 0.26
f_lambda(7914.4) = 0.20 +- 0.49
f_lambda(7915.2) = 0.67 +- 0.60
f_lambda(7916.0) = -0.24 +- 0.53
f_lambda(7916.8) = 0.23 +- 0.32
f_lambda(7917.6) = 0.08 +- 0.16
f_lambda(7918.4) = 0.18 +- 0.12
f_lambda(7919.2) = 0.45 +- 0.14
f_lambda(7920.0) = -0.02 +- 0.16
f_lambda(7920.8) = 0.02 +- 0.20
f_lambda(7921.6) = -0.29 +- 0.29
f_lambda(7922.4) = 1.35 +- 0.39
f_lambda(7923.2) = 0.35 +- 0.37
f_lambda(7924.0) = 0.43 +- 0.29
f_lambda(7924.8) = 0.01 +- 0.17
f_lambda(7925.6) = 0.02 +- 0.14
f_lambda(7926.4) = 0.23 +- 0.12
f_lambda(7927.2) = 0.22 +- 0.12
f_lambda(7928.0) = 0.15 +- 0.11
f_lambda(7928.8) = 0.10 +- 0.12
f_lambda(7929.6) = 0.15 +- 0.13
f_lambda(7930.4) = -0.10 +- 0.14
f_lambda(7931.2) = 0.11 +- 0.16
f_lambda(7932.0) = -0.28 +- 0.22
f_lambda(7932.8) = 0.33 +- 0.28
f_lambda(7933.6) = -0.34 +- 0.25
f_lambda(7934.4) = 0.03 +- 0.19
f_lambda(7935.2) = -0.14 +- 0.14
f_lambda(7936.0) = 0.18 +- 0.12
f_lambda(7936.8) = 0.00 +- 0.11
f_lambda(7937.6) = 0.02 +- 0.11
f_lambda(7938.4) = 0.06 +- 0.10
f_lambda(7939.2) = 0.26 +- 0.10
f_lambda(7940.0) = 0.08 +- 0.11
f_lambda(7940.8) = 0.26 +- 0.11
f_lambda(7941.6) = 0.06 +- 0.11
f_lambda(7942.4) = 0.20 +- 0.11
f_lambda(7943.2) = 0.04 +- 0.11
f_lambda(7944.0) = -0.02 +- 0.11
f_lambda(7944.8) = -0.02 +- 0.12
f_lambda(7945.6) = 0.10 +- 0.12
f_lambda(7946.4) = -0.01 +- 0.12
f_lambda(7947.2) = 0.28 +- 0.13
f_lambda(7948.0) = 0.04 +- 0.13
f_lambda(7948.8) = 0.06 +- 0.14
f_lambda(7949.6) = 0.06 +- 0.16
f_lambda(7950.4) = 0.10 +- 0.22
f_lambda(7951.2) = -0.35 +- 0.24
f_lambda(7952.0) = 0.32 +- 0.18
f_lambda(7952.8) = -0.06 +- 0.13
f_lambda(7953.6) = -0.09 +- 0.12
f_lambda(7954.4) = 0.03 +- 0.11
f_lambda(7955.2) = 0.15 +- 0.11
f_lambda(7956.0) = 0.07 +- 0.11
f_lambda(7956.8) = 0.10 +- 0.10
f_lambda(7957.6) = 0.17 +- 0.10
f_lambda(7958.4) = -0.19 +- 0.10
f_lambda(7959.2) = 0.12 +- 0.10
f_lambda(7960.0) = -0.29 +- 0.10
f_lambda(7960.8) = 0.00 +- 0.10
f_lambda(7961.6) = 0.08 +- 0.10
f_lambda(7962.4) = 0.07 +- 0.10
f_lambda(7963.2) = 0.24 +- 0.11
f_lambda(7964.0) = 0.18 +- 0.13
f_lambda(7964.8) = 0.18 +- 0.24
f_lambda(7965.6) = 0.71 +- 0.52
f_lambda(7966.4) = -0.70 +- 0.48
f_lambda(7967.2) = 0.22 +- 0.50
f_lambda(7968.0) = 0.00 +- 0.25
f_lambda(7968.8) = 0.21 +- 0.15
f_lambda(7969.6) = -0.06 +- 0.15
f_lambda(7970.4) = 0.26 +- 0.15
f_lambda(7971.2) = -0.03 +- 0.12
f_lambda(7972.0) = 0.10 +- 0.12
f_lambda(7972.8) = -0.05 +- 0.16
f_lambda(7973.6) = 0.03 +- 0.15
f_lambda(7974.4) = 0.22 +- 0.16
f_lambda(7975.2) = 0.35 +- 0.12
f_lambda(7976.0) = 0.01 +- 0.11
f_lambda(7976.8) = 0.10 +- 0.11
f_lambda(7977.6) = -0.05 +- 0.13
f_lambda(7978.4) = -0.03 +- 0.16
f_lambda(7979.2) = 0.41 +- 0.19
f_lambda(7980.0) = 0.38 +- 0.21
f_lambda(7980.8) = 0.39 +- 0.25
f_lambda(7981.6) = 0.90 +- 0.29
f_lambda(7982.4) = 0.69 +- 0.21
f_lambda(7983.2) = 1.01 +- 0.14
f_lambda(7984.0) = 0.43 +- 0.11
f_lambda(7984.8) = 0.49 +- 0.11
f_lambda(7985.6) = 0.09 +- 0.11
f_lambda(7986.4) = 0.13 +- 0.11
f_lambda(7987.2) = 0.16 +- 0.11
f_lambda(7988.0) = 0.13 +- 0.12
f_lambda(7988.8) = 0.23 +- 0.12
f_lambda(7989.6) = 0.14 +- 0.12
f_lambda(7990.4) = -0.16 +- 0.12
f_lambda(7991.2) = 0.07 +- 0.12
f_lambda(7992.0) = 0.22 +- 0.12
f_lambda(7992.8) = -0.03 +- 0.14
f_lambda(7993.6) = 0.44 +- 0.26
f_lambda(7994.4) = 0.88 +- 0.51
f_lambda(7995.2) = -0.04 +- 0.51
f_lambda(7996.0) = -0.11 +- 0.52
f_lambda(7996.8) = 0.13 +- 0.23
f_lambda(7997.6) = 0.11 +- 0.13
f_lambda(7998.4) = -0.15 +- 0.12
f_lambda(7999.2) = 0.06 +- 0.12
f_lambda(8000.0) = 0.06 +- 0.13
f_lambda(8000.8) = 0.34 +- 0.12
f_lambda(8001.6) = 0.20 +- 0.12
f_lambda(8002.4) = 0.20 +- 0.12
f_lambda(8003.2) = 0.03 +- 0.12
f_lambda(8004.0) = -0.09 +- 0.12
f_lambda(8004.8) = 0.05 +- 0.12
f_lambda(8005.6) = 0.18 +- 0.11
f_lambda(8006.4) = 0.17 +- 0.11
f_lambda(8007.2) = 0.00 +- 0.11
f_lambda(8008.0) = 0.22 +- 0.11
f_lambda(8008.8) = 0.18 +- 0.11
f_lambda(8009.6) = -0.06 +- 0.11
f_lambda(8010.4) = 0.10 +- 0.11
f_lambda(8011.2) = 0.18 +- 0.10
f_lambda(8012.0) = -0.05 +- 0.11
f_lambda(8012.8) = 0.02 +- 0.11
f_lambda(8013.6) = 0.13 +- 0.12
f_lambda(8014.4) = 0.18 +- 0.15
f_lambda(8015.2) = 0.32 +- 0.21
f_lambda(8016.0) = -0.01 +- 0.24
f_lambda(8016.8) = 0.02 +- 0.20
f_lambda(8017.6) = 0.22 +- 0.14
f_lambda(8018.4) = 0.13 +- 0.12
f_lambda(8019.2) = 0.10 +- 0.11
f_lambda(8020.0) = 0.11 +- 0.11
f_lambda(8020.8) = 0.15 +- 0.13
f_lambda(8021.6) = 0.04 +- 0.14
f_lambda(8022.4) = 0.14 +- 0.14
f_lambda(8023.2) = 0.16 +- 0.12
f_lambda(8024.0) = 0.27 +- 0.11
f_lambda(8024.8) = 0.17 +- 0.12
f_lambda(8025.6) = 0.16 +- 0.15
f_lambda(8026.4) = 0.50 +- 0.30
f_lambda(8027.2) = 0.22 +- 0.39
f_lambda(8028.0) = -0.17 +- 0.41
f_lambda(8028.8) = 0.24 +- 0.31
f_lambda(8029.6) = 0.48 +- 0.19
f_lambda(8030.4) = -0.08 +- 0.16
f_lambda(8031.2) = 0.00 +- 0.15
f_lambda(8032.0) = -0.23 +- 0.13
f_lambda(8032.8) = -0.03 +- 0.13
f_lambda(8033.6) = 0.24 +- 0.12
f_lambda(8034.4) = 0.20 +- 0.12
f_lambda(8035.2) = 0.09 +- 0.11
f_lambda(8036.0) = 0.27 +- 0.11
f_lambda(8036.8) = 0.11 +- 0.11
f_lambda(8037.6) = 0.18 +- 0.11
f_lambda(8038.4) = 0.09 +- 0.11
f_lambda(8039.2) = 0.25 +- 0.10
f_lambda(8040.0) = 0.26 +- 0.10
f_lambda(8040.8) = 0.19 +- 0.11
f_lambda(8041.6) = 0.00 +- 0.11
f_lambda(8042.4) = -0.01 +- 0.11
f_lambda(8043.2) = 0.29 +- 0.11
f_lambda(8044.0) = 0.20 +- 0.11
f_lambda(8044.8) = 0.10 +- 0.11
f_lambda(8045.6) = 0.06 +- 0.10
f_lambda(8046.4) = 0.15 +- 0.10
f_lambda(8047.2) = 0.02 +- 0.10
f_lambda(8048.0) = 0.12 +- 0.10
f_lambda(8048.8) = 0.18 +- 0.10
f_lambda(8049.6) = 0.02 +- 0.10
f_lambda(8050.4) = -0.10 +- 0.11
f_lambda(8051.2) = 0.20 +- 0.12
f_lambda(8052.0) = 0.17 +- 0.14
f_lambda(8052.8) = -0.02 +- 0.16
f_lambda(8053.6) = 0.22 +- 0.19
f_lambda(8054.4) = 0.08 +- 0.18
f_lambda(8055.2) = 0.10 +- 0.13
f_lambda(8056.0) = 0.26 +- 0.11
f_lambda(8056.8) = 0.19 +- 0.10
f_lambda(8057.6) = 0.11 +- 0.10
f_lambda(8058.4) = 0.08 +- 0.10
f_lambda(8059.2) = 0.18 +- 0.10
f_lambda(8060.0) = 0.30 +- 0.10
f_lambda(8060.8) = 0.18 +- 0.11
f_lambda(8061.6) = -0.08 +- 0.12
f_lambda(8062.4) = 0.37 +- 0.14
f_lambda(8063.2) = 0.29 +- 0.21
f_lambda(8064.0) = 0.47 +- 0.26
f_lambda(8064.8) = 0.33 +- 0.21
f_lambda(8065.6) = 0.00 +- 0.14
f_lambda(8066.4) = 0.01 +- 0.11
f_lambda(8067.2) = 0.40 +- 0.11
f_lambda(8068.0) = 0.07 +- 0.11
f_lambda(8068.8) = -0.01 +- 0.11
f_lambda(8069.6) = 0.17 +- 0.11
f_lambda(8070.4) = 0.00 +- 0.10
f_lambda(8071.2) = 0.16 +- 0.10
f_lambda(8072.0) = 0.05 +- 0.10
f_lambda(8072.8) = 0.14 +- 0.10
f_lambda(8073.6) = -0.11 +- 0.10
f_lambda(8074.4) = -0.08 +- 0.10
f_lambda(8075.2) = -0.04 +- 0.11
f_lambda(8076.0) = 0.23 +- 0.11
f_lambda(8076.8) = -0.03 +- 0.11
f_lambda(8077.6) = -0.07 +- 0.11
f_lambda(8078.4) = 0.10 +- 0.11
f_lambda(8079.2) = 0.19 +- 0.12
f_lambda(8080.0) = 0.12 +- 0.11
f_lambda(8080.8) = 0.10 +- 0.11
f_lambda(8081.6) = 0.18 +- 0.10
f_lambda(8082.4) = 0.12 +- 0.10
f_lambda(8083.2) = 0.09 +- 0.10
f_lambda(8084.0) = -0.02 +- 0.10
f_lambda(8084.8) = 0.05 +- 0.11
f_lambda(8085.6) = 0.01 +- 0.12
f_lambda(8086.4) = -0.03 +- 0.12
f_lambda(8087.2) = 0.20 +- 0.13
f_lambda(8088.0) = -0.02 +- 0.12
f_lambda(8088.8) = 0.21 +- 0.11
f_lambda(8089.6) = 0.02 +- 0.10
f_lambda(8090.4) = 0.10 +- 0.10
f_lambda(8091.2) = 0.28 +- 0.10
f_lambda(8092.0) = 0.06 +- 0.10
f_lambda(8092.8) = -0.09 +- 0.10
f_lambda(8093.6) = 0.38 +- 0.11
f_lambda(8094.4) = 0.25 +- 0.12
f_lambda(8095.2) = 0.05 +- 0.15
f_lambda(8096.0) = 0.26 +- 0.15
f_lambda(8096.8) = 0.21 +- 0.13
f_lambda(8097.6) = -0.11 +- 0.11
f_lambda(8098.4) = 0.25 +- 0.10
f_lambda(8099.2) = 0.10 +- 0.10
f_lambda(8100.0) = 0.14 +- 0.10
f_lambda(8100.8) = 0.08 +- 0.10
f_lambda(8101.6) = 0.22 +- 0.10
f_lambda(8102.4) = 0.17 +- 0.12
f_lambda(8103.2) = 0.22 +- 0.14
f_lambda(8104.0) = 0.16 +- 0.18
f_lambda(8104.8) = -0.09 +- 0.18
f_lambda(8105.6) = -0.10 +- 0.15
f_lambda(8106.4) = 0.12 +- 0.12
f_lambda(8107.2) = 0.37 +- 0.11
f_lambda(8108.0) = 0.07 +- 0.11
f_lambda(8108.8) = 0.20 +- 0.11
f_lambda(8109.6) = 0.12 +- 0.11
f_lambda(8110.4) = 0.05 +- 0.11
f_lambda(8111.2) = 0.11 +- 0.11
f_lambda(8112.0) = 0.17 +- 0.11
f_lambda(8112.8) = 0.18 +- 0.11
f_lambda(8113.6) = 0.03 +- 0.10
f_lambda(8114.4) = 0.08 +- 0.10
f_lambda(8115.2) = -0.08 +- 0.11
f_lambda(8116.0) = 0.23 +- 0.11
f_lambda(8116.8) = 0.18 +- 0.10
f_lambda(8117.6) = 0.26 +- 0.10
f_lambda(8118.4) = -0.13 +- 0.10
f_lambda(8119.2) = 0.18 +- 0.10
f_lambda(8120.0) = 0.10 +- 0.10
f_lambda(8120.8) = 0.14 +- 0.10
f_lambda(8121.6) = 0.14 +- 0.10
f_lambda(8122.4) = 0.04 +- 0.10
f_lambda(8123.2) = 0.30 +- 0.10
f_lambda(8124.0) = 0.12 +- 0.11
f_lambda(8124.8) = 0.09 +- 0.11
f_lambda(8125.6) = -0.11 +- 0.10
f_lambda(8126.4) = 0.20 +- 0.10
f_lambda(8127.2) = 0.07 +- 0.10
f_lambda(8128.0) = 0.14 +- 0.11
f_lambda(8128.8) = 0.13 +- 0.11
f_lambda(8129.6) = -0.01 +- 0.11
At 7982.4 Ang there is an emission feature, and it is Hgamma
